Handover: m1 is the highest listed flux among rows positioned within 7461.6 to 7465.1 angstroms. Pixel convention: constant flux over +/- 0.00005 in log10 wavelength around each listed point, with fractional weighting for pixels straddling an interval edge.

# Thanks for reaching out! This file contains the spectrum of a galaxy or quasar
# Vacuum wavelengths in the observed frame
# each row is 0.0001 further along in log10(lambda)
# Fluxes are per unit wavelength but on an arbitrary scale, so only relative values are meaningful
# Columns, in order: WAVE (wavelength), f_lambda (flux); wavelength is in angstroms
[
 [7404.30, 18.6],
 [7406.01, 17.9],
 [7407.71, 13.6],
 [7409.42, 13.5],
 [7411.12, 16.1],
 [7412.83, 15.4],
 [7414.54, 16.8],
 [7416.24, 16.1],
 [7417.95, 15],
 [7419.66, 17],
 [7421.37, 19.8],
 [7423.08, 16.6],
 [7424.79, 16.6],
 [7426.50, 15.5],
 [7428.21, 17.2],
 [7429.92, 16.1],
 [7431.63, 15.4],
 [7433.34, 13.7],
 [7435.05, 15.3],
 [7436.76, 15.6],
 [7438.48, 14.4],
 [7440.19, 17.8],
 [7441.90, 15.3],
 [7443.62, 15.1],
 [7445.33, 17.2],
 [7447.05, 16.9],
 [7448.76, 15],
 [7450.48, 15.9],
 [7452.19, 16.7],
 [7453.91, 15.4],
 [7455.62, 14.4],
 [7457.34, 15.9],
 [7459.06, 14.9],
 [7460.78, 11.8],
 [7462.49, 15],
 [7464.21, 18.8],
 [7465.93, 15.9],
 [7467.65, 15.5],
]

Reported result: 18.8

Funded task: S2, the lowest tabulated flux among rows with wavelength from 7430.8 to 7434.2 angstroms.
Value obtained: 13.7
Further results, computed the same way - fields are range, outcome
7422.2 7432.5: 15.4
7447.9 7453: 15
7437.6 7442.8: 14.4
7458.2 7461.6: 11.8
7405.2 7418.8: 13.5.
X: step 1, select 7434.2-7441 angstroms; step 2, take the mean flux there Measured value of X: 15.8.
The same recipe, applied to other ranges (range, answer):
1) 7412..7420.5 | 16.1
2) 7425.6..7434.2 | 15.6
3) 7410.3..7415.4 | 16.1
